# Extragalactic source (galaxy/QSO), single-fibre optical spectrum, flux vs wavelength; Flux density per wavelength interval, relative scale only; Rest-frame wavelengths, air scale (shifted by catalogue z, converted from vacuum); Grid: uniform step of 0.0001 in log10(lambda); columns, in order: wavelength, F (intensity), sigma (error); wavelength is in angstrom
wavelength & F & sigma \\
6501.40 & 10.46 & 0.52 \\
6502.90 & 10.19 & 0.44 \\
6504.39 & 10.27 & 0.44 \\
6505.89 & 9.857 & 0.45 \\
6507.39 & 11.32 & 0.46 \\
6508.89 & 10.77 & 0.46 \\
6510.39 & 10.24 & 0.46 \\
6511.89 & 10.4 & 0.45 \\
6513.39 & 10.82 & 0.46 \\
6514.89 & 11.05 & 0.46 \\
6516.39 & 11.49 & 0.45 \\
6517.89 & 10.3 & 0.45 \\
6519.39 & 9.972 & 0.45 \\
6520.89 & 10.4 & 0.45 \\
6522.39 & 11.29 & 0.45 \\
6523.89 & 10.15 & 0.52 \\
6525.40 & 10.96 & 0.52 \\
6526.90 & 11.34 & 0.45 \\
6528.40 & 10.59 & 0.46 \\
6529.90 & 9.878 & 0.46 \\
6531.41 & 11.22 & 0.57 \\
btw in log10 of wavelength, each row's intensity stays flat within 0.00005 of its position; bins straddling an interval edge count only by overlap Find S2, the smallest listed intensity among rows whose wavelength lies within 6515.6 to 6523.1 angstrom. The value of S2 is 9.972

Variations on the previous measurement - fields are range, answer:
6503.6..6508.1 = 9.857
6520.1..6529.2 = 10.15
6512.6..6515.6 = 10.82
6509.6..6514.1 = 10.24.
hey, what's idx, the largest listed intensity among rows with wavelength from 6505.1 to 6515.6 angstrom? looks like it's 11.32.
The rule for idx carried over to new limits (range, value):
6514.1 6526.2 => 11.49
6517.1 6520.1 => 10.3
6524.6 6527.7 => 11.34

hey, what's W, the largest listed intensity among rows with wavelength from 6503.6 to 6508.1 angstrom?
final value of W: 11.32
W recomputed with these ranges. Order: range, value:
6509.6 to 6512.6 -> 10.4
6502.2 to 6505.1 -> 10.27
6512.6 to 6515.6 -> 11.05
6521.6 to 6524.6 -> 11.29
